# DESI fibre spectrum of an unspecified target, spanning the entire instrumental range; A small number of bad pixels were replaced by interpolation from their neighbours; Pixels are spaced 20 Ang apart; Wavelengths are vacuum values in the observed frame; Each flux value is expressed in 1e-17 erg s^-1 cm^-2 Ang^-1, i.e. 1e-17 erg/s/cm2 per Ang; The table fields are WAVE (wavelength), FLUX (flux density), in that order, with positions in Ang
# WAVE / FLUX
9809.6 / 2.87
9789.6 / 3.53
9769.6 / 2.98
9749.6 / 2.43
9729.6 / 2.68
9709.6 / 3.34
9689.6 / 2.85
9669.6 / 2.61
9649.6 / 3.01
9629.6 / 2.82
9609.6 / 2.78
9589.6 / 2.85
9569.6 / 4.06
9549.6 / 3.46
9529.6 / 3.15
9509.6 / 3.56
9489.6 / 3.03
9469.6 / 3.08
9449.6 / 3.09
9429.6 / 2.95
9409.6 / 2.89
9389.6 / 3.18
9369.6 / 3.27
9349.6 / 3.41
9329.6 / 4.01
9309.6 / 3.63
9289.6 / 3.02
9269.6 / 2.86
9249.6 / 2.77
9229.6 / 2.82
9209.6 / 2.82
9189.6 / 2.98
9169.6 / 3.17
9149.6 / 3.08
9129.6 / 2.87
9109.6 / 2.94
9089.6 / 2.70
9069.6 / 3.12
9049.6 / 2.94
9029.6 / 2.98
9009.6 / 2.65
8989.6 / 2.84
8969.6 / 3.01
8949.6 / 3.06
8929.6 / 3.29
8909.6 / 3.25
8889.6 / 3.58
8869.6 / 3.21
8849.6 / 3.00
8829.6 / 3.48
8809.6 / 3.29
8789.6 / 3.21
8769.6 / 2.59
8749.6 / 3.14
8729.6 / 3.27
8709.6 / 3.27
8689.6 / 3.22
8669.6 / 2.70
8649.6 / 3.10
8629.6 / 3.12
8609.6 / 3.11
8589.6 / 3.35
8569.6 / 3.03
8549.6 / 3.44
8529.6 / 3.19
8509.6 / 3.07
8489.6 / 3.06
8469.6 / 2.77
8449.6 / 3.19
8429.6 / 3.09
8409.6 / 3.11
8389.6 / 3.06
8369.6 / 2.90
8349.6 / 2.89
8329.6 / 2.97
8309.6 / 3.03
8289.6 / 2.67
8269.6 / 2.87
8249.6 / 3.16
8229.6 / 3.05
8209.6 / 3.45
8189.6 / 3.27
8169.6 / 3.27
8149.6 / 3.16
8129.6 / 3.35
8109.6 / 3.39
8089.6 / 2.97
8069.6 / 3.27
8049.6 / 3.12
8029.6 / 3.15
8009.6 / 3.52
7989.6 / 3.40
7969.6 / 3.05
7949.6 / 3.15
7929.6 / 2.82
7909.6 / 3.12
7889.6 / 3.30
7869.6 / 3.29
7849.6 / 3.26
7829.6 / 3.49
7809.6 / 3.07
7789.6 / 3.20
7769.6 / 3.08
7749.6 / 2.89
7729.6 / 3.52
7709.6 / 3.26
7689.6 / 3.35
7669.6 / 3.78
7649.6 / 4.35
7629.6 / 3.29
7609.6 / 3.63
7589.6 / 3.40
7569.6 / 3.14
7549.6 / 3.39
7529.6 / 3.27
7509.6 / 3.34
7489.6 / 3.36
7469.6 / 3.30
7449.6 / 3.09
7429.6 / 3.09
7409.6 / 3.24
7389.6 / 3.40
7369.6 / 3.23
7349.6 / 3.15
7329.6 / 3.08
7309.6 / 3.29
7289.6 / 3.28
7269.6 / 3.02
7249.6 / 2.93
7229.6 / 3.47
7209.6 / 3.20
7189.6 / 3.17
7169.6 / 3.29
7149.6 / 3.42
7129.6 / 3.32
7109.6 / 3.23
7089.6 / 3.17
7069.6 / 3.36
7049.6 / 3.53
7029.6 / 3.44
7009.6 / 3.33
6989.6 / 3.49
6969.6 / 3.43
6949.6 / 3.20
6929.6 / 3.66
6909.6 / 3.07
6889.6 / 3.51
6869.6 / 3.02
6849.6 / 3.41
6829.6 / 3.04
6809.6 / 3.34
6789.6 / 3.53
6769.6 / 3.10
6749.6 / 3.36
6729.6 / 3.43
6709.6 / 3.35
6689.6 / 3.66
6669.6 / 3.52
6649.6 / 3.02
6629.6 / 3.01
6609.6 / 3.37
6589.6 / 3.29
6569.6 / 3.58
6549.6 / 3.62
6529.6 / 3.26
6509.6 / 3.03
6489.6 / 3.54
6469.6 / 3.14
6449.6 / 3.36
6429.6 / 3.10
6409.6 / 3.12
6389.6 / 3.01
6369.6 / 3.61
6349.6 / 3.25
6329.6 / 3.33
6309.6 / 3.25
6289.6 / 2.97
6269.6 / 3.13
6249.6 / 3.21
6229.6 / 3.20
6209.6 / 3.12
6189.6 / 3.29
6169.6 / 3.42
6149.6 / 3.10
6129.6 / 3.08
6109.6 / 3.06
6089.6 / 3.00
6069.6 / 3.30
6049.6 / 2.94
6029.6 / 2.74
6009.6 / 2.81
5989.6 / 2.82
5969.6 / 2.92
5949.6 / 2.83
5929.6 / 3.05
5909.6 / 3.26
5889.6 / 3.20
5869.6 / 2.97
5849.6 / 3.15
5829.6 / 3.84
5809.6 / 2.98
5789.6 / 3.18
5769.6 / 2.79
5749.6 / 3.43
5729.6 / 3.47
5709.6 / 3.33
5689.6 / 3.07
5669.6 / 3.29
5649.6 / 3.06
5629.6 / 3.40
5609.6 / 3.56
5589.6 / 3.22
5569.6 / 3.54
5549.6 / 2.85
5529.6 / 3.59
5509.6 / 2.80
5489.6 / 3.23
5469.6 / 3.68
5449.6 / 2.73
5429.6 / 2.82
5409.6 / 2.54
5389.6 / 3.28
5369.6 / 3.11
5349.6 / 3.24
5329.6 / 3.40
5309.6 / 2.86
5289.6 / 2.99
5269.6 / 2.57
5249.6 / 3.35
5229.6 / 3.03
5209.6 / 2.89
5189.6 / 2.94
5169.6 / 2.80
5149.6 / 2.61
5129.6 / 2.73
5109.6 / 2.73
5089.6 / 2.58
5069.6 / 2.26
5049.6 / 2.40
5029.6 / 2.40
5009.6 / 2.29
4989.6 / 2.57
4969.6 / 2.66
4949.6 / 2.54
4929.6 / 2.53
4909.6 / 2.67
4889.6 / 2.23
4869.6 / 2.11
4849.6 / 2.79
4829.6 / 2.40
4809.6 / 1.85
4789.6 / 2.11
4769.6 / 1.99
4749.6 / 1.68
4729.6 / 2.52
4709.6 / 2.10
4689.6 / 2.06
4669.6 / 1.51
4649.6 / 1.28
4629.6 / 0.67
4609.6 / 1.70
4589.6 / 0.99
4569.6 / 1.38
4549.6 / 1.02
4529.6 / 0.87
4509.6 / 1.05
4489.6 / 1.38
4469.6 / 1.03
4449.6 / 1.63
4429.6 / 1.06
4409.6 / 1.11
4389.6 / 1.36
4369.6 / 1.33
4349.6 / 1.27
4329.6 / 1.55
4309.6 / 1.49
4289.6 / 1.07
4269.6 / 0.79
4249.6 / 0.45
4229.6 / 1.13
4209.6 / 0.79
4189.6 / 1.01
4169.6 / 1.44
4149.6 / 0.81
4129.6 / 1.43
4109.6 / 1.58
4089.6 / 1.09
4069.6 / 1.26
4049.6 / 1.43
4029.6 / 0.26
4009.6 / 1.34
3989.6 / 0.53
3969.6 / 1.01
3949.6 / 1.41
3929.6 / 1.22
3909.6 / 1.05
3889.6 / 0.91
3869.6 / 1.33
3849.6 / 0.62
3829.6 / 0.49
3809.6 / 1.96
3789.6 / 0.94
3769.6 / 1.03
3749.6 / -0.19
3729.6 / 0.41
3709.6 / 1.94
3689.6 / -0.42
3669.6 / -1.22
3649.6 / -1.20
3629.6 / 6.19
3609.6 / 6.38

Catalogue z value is 0.165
